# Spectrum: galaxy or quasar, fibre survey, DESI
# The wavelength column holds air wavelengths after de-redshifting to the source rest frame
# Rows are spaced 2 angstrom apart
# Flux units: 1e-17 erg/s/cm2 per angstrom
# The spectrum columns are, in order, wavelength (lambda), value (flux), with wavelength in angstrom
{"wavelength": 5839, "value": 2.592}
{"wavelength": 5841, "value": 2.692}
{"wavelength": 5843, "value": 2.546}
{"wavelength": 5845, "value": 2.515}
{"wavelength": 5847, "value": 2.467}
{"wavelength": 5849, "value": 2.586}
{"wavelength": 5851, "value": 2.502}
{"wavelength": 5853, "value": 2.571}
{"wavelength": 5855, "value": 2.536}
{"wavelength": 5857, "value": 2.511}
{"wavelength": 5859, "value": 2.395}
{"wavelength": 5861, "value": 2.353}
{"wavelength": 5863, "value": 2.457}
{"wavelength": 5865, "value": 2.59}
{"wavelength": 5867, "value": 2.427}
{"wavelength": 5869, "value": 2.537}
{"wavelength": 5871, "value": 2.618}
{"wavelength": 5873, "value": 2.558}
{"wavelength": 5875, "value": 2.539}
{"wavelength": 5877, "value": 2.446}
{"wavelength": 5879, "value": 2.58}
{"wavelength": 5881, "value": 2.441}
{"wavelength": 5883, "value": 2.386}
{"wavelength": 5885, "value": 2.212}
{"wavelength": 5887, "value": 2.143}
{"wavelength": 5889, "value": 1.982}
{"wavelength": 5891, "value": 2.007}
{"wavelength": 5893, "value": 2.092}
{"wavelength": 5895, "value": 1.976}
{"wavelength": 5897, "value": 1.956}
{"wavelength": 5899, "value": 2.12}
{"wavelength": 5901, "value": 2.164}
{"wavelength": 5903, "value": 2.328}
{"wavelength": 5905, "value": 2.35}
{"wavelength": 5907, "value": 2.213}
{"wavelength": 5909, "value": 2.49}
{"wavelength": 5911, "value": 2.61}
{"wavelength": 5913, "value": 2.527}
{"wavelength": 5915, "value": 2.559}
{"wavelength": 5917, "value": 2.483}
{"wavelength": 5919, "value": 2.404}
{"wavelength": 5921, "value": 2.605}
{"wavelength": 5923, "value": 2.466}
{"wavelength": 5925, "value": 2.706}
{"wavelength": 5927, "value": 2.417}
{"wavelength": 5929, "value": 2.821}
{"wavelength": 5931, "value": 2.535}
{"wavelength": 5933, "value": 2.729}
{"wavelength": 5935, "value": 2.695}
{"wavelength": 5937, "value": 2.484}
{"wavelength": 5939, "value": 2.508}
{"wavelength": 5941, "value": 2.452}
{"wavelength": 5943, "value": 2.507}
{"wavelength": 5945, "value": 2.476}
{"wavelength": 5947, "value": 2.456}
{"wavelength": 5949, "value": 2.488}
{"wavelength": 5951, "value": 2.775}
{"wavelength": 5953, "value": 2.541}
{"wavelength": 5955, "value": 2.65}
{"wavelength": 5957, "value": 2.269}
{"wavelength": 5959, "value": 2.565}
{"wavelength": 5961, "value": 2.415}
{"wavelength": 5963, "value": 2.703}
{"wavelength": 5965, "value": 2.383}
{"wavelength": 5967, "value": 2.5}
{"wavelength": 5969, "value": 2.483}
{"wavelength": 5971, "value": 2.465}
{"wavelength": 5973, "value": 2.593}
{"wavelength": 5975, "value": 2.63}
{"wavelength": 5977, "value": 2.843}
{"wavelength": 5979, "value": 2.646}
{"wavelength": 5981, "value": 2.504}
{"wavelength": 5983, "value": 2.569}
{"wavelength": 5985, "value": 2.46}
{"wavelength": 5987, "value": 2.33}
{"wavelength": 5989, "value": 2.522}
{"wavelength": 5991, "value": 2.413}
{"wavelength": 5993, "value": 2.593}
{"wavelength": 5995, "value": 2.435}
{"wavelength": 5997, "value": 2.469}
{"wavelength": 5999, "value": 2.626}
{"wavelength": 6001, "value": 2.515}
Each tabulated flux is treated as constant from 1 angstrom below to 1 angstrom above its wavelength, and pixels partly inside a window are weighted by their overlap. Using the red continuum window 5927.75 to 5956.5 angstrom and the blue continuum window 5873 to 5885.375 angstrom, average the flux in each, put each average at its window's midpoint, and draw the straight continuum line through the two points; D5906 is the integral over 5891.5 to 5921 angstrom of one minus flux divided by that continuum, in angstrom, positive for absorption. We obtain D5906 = 2.3 angstrom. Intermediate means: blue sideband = 2.46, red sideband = 2.57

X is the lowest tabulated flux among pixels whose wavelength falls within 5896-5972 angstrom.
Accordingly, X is 1.956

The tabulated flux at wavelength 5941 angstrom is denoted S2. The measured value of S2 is 2.452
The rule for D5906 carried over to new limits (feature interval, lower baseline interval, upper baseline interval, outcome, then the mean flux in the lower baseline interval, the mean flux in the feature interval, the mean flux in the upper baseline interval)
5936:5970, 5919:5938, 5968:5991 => 0.8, 2.6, 2.51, 2.54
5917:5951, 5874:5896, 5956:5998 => -2.3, 2.25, 2.55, 2.51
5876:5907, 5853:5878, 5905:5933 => 3.7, 2.5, 2.21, 2.53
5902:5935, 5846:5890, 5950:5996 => -0.4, 2.45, 2.52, 2.53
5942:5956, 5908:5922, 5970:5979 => 0.2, 2.53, 2.56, 2.63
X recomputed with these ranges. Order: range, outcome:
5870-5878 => 2.446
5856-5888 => 2.143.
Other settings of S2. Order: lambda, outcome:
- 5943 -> 2.507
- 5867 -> 2.427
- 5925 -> 2.706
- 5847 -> 2.467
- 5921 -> 2.605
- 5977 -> 2.843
